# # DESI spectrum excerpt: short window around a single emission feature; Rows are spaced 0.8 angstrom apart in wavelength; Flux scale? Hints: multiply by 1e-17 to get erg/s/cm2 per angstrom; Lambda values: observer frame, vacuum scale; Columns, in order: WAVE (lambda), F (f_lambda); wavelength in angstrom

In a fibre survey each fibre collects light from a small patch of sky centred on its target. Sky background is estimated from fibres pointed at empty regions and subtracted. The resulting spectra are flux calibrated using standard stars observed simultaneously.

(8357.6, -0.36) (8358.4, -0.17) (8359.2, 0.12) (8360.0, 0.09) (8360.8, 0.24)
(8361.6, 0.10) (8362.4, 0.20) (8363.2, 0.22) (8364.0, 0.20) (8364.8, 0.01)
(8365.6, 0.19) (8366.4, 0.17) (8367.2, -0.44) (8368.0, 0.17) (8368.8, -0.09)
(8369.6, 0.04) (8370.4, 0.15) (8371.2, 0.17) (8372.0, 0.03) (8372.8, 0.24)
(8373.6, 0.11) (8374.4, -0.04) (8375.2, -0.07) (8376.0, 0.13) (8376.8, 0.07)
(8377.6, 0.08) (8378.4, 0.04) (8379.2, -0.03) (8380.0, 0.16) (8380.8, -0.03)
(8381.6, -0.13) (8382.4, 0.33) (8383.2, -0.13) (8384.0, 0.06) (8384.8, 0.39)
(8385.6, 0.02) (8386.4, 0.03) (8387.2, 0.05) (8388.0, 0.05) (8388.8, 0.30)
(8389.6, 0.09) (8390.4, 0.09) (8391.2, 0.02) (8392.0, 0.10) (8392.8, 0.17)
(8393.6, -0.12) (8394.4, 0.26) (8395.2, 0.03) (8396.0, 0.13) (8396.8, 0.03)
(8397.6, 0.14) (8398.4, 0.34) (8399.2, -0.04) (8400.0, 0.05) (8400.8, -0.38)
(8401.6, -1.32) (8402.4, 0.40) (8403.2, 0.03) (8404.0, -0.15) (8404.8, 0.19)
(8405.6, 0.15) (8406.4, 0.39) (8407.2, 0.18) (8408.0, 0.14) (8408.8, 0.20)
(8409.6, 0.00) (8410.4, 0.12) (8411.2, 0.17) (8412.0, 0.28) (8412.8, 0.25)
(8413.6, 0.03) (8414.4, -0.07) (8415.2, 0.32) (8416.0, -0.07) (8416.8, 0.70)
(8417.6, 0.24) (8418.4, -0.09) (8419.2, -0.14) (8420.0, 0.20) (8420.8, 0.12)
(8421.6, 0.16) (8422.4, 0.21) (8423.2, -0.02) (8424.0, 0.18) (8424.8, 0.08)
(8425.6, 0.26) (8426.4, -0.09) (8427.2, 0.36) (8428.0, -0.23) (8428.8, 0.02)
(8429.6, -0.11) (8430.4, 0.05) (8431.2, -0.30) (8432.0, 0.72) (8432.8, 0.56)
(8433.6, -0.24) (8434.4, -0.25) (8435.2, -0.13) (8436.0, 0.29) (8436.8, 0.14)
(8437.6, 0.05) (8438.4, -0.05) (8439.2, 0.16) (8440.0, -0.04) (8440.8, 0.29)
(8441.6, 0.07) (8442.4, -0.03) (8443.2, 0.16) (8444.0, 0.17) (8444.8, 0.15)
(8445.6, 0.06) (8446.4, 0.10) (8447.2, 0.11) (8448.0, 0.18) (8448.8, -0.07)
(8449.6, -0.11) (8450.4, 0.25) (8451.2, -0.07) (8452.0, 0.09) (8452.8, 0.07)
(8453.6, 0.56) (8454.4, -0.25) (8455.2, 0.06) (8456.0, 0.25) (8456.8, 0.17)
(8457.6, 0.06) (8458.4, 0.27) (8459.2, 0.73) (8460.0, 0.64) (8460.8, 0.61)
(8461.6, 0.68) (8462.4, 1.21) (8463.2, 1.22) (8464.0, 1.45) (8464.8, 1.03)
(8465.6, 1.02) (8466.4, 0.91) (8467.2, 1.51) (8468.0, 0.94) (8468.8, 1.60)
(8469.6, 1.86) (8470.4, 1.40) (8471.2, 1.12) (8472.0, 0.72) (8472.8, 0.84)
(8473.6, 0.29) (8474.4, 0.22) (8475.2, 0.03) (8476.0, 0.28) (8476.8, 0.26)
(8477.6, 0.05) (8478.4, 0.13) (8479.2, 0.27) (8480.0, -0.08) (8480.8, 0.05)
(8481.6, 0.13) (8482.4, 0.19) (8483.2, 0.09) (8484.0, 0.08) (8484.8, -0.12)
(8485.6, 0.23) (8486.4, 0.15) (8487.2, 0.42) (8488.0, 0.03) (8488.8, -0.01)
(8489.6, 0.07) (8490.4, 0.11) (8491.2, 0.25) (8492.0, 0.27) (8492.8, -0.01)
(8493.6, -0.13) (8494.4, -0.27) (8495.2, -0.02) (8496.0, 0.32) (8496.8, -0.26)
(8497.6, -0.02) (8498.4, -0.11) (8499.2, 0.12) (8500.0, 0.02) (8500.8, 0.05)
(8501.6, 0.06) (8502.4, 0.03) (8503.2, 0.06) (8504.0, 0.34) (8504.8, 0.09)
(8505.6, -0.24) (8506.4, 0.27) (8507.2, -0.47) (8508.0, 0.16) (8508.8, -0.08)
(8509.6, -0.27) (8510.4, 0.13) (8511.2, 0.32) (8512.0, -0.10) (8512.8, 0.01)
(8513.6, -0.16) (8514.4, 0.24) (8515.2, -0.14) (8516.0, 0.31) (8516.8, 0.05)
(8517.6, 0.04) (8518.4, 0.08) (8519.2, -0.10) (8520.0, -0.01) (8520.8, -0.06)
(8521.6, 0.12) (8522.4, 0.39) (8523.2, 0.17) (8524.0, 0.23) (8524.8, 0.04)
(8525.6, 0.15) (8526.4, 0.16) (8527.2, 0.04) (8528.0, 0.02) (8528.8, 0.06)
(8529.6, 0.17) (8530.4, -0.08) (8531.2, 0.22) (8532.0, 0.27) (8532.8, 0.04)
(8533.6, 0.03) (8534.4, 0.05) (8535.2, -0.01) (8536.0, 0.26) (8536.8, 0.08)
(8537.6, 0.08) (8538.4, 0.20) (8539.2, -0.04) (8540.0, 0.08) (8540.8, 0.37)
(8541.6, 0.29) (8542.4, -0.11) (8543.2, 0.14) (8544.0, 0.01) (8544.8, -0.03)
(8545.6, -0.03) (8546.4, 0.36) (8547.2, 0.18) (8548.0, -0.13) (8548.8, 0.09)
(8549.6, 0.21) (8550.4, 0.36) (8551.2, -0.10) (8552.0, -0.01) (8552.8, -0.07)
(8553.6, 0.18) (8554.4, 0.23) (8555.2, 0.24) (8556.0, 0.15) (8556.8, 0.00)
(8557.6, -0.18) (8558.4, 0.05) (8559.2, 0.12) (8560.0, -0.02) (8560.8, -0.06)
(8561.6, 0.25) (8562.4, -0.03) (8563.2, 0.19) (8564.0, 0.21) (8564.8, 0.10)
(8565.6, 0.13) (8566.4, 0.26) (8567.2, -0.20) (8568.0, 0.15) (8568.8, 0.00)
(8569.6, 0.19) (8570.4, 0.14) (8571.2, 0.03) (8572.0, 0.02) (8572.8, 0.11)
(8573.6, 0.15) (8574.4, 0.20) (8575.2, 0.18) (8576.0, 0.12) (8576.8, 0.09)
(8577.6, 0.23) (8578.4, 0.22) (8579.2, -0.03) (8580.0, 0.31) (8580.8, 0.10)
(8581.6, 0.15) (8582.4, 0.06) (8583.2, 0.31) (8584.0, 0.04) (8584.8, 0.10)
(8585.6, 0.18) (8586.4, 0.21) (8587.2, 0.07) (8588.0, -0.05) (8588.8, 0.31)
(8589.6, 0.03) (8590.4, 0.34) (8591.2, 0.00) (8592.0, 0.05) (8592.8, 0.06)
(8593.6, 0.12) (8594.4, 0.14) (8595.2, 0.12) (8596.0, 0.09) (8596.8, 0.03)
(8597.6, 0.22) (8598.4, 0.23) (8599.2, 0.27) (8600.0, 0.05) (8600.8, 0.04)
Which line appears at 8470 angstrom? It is [O II] 3727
